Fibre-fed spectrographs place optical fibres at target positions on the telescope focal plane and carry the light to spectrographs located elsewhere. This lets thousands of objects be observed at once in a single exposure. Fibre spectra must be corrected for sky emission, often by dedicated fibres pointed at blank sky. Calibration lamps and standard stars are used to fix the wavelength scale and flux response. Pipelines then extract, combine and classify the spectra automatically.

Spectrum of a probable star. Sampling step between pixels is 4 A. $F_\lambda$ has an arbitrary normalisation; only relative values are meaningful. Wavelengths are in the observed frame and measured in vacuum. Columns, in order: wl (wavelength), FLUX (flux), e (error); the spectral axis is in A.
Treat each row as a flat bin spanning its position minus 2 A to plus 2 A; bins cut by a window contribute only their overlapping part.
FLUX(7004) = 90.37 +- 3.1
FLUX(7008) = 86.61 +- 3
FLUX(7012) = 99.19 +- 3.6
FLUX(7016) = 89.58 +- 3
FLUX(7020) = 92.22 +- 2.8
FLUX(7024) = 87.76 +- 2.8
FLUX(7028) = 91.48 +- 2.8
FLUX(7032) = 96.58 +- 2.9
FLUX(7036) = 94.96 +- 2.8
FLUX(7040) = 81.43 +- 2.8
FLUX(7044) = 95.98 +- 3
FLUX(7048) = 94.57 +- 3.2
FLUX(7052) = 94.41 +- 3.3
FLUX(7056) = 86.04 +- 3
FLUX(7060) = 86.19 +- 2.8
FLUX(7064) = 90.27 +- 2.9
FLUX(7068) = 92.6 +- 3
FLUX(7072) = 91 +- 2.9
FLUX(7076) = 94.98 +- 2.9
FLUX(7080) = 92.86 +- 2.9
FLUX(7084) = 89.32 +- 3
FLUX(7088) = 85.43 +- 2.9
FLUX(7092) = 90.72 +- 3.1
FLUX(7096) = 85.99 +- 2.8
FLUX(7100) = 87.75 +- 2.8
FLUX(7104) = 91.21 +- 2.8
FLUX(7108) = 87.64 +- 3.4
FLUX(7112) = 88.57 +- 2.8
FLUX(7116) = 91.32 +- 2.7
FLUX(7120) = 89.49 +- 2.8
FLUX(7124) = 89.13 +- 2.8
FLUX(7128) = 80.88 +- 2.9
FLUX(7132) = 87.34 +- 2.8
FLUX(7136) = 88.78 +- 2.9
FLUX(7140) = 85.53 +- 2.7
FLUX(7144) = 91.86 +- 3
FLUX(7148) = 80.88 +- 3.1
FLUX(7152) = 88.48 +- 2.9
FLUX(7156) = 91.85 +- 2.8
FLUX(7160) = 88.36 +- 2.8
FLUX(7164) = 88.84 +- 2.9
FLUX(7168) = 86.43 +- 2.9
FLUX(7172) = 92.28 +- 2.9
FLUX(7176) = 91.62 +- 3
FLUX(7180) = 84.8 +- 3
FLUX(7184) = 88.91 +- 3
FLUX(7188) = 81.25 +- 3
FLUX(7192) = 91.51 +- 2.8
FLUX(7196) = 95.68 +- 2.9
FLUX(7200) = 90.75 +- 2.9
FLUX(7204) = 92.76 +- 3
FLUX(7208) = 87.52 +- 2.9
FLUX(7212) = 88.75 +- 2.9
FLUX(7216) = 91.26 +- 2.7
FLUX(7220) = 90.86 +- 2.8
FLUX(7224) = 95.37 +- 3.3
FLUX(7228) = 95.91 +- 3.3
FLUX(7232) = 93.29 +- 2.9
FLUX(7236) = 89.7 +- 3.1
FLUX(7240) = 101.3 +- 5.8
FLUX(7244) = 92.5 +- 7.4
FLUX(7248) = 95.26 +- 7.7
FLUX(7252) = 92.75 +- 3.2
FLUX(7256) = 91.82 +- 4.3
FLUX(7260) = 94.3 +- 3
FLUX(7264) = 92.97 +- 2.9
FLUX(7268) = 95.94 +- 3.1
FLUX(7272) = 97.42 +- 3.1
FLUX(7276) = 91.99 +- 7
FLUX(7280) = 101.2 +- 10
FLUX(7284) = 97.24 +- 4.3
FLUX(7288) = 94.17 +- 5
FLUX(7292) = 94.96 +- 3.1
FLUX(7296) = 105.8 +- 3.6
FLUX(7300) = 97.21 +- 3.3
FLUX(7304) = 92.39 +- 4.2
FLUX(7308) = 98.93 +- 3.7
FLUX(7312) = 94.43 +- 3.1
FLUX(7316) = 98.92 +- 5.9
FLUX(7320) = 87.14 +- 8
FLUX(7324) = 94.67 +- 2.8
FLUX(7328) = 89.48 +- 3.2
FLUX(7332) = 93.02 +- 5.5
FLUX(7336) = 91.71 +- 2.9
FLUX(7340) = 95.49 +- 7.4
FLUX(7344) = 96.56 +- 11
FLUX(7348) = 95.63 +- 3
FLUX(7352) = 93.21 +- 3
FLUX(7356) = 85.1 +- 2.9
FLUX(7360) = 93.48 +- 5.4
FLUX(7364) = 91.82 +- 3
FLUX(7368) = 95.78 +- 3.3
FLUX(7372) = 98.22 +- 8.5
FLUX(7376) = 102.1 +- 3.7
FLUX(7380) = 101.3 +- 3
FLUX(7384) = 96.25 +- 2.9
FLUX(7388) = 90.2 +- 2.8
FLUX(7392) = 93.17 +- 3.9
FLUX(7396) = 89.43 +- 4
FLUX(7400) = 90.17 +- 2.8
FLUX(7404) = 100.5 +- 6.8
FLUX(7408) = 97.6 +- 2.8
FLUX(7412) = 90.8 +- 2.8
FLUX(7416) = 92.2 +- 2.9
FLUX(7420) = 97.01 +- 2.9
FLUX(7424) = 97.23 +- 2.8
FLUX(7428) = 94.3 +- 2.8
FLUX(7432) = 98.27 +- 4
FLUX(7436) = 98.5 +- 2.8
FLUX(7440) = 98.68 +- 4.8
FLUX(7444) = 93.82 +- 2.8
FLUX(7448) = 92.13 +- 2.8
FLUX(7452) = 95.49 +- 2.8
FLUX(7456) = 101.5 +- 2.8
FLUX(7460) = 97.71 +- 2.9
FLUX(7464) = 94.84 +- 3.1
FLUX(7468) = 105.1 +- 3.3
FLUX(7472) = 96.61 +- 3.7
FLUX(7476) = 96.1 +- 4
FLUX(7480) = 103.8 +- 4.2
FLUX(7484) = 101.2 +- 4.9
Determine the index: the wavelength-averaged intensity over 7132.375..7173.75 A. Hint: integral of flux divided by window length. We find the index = 88.3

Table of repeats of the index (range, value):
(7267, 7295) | 96.5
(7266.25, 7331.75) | 95.7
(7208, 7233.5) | 92.2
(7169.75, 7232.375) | 90.7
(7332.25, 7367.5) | 93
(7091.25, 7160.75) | 88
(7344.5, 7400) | 94.2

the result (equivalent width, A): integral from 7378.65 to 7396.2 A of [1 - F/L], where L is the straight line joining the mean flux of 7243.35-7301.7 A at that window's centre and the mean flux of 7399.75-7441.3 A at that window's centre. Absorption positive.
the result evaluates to 0.32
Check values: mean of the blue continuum 95.8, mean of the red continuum 96.1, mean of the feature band 94.3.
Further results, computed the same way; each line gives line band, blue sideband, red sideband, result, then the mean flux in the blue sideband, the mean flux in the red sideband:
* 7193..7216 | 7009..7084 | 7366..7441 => 0.59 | 91.6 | 95.8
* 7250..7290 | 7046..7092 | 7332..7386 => -0.54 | 90.7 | 95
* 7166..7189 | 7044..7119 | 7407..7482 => 1.04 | 90.2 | 96.9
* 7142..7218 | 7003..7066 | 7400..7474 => 3.23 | 91.1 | 96.6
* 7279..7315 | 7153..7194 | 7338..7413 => -1.97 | 88.6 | 94.6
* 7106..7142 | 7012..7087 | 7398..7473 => 1.84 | 91.4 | 96.4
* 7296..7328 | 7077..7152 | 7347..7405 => -0.82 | 88.1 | 94.3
